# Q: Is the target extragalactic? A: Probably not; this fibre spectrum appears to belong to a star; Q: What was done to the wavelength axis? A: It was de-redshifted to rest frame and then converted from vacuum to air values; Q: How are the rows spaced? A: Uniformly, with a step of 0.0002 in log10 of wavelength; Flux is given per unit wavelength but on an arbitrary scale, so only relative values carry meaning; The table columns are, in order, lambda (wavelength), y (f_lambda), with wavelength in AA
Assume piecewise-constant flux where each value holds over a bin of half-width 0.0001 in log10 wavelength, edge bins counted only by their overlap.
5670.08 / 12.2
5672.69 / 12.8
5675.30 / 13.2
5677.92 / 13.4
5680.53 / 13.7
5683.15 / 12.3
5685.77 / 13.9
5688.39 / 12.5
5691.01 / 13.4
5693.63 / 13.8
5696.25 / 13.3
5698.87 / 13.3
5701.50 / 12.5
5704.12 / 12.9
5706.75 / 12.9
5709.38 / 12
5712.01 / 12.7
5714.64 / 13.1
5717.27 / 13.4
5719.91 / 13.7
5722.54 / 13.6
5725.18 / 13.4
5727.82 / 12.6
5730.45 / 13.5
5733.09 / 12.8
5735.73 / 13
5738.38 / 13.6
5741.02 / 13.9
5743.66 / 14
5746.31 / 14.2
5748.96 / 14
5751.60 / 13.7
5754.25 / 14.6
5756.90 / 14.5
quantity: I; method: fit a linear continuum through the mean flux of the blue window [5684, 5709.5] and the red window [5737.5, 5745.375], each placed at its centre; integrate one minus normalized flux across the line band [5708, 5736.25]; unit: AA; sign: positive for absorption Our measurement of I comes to 0.96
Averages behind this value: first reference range 13.1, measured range 13.1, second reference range 13.9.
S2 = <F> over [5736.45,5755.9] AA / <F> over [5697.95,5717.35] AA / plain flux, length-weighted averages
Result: 1.1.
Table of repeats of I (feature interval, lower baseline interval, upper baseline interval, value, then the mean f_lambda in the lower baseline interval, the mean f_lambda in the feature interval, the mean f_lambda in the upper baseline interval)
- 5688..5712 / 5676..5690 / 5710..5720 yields 0.3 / 13.2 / 13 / 13.1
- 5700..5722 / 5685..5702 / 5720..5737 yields 0.5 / 13.3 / 12.9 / 13.2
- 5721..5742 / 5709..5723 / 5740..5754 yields 0.4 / 13.1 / 13.3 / 14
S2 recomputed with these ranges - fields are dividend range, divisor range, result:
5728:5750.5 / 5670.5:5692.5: 1.04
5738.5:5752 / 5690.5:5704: 1.05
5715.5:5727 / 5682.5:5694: 1.02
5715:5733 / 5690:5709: 1.02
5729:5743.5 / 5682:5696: 1.02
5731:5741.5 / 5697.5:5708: 1.03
